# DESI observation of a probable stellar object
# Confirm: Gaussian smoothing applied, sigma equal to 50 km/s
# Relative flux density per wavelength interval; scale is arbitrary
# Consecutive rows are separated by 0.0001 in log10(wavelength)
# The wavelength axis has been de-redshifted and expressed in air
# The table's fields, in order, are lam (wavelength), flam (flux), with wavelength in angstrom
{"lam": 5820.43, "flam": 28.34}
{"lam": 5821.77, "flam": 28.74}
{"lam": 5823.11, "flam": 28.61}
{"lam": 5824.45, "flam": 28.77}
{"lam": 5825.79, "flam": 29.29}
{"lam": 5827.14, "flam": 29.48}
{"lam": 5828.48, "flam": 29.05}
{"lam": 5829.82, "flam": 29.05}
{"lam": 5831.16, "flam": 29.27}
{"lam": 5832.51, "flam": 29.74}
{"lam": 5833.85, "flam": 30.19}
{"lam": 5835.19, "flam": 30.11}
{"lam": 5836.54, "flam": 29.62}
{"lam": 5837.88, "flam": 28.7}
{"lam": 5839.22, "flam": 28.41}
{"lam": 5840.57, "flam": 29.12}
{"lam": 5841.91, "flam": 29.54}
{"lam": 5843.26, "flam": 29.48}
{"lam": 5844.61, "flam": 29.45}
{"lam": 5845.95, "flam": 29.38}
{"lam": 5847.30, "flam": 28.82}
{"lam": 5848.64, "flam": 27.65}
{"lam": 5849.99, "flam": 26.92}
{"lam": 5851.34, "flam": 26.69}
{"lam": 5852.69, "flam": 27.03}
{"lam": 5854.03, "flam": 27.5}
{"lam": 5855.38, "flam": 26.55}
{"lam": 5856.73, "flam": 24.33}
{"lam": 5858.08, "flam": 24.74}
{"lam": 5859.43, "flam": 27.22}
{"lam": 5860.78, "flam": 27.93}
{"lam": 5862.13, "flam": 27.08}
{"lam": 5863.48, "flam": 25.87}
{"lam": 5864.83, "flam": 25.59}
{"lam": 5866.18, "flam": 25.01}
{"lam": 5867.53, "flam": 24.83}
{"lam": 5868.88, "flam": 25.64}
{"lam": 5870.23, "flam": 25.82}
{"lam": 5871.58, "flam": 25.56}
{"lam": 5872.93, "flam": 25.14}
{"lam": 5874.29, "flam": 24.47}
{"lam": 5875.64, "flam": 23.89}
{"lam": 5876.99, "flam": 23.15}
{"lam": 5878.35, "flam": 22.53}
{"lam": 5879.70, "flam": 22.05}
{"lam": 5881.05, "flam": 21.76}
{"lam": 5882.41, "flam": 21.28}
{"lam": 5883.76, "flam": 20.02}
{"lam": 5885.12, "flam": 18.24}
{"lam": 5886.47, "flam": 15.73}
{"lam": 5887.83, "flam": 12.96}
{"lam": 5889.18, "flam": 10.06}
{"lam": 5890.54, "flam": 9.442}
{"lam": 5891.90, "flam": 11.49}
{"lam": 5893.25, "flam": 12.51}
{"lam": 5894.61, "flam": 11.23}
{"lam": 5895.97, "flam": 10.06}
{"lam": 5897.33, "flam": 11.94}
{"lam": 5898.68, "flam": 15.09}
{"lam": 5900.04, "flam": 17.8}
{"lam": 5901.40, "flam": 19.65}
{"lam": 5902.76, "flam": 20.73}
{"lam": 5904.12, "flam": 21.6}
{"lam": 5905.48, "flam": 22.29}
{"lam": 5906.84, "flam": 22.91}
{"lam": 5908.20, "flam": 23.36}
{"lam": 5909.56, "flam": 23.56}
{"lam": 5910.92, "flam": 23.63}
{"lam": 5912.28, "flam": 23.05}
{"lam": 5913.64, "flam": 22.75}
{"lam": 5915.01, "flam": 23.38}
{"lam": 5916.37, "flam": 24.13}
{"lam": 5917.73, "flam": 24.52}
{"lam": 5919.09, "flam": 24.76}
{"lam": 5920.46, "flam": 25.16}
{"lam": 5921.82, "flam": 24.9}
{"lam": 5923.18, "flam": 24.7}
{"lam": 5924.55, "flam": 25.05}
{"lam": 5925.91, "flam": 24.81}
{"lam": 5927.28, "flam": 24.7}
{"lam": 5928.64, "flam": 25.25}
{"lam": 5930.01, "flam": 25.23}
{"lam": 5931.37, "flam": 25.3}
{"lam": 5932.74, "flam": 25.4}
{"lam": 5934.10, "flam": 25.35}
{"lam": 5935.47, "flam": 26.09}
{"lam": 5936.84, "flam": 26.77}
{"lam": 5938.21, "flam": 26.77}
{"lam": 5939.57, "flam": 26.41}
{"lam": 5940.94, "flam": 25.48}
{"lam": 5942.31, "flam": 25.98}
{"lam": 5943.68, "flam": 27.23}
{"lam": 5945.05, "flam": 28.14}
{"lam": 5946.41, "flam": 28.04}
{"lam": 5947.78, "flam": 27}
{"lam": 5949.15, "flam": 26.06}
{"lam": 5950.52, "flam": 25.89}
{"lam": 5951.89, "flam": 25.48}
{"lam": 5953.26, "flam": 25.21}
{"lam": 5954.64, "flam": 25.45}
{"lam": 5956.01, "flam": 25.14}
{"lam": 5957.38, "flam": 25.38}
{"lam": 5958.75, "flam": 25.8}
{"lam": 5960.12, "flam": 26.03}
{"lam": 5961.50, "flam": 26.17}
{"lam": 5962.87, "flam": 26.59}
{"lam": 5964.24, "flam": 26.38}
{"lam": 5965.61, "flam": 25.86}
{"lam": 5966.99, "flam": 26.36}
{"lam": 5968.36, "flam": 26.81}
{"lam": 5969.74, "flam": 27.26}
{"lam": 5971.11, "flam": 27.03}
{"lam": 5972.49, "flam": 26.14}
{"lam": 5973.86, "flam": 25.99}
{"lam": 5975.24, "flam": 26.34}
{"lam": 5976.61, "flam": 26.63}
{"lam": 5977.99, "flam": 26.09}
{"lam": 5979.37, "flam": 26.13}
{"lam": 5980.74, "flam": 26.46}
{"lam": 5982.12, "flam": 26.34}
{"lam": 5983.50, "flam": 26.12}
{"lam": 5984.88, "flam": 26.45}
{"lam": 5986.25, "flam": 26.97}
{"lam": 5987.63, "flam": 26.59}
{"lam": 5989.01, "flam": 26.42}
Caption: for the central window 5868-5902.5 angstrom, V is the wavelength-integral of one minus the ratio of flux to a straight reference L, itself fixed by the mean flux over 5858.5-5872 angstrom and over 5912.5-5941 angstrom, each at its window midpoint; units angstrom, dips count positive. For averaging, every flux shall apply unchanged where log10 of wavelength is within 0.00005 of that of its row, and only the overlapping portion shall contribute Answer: 9.9 angstrom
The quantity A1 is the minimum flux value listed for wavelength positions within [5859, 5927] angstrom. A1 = 9.442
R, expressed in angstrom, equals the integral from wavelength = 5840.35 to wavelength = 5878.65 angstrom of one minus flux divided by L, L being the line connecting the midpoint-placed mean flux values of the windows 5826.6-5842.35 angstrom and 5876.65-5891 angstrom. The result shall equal -4.9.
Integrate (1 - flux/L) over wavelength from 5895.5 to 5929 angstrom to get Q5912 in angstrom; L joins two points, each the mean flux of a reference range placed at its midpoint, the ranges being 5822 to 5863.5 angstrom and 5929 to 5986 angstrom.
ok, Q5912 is 6.16 angstrom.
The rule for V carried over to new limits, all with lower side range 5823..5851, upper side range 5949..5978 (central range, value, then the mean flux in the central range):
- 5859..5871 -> 0.98 angstrom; 26.1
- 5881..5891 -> 4.28 angstrom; 16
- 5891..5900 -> 4.97 angstrom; 12.4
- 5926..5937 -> 0.58 angstrom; 25.4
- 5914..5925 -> 1.06 angstrom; 24.5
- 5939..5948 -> -0.11 angstrom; 26.9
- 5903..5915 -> 1.98 angstrom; 22.8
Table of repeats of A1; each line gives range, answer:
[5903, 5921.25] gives 21.6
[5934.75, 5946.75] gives 25.48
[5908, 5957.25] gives 22.75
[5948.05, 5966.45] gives 25.14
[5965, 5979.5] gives 25.86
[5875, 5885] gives 20.02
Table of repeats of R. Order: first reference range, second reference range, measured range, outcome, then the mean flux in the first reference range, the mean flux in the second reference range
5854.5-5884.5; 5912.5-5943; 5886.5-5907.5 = 8.0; 24.6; 25.1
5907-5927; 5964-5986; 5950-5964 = 0.0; 24.1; 26.4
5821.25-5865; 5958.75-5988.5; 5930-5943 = 0.5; 28.2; 26.4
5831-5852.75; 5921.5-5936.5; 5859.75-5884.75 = 3.0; 28.9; 25.2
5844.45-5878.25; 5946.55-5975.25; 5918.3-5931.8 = 0.6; 26.1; 26.1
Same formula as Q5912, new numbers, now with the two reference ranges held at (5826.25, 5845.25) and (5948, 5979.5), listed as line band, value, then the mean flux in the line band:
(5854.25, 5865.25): 0.96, 26.2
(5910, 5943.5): 2.51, 25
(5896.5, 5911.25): 4.04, 20.1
